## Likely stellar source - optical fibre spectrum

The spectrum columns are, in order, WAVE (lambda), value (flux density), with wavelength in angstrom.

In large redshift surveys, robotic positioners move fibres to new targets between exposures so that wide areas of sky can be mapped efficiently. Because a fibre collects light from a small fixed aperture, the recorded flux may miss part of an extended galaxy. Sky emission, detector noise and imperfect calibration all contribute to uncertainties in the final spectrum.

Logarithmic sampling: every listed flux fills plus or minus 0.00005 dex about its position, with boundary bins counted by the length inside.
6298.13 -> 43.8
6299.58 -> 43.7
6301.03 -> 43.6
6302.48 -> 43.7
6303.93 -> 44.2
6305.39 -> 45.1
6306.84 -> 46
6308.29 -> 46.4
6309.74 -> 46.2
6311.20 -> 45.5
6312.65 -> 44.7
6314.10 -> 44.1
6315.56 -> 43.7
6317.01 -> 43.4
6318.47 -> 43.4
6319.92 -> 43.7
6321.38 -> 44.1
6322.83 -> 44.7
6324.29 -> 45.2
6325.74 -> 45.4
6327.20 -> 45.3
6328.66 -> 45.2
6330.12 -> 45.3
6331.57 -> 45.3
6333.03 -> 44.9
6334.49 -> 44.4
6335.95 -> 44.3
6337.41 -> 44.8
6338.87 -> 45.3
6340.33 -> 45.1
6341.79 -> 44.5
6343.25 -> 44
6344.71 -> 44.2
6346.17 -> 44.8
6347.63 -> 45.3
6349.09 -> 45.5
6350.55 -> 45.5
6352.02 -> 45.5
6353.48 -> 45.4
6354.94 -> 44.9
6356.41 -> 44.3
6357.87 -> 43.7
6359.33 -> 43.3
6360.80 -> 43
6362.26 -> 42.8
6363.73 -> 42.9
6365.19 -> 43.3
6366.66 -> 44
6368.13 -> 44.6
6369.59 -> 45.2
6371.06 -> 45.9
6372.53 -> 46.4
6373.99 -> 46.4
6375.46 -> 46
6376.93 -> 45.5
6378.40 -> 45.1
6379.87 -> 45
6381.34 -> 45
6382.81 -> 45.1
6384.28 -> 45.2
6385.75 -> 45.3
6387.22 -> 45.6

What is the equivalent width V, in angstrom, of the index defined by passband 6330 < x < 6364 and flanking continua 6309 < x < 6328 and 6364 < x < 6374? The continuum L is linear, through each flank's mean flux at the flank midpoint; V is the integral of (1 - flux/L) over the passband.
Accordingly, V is 0.2 angstrom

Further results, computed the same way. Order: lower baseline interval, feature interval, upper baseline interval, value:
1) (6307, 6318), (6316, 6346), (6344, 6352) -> 0.2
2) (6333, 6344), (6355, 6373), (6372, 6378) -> 0.6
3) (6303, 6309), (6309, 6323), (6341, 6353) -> 0.3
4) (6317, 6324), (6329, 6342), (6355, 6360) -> -0.3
